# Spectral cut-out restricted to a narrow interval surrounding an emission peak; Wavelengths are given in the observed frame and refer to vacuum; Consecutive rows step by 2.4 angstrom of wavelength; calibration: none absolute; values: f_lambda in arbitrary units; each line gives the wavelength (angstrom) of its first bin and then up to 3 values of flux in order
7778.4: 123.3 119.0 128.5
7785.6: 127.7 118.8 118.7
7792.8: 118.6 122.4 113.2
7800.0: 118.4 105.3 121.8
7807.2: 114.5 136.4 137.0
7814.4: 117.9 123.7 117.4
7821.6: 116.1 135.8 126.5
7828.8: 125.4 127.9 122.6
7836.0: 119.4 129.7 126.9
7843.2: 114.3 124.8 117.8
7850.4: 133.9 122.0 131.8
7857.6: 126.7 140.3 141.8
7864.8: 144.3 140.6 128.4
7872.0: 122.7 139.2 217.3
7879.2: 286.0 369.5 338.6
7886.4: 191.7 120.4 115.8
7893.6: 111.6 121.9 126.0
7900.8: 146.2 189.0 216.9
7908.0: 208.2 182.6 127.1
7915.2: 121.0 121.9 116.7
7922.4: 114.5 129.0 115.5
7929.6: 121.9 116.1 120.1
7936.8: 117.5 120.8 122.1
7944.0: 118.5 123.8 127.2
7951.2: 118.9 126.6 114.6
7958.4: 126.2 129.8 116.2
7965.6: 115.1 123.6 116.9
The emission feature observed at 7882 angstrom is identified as H-alpha 6563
